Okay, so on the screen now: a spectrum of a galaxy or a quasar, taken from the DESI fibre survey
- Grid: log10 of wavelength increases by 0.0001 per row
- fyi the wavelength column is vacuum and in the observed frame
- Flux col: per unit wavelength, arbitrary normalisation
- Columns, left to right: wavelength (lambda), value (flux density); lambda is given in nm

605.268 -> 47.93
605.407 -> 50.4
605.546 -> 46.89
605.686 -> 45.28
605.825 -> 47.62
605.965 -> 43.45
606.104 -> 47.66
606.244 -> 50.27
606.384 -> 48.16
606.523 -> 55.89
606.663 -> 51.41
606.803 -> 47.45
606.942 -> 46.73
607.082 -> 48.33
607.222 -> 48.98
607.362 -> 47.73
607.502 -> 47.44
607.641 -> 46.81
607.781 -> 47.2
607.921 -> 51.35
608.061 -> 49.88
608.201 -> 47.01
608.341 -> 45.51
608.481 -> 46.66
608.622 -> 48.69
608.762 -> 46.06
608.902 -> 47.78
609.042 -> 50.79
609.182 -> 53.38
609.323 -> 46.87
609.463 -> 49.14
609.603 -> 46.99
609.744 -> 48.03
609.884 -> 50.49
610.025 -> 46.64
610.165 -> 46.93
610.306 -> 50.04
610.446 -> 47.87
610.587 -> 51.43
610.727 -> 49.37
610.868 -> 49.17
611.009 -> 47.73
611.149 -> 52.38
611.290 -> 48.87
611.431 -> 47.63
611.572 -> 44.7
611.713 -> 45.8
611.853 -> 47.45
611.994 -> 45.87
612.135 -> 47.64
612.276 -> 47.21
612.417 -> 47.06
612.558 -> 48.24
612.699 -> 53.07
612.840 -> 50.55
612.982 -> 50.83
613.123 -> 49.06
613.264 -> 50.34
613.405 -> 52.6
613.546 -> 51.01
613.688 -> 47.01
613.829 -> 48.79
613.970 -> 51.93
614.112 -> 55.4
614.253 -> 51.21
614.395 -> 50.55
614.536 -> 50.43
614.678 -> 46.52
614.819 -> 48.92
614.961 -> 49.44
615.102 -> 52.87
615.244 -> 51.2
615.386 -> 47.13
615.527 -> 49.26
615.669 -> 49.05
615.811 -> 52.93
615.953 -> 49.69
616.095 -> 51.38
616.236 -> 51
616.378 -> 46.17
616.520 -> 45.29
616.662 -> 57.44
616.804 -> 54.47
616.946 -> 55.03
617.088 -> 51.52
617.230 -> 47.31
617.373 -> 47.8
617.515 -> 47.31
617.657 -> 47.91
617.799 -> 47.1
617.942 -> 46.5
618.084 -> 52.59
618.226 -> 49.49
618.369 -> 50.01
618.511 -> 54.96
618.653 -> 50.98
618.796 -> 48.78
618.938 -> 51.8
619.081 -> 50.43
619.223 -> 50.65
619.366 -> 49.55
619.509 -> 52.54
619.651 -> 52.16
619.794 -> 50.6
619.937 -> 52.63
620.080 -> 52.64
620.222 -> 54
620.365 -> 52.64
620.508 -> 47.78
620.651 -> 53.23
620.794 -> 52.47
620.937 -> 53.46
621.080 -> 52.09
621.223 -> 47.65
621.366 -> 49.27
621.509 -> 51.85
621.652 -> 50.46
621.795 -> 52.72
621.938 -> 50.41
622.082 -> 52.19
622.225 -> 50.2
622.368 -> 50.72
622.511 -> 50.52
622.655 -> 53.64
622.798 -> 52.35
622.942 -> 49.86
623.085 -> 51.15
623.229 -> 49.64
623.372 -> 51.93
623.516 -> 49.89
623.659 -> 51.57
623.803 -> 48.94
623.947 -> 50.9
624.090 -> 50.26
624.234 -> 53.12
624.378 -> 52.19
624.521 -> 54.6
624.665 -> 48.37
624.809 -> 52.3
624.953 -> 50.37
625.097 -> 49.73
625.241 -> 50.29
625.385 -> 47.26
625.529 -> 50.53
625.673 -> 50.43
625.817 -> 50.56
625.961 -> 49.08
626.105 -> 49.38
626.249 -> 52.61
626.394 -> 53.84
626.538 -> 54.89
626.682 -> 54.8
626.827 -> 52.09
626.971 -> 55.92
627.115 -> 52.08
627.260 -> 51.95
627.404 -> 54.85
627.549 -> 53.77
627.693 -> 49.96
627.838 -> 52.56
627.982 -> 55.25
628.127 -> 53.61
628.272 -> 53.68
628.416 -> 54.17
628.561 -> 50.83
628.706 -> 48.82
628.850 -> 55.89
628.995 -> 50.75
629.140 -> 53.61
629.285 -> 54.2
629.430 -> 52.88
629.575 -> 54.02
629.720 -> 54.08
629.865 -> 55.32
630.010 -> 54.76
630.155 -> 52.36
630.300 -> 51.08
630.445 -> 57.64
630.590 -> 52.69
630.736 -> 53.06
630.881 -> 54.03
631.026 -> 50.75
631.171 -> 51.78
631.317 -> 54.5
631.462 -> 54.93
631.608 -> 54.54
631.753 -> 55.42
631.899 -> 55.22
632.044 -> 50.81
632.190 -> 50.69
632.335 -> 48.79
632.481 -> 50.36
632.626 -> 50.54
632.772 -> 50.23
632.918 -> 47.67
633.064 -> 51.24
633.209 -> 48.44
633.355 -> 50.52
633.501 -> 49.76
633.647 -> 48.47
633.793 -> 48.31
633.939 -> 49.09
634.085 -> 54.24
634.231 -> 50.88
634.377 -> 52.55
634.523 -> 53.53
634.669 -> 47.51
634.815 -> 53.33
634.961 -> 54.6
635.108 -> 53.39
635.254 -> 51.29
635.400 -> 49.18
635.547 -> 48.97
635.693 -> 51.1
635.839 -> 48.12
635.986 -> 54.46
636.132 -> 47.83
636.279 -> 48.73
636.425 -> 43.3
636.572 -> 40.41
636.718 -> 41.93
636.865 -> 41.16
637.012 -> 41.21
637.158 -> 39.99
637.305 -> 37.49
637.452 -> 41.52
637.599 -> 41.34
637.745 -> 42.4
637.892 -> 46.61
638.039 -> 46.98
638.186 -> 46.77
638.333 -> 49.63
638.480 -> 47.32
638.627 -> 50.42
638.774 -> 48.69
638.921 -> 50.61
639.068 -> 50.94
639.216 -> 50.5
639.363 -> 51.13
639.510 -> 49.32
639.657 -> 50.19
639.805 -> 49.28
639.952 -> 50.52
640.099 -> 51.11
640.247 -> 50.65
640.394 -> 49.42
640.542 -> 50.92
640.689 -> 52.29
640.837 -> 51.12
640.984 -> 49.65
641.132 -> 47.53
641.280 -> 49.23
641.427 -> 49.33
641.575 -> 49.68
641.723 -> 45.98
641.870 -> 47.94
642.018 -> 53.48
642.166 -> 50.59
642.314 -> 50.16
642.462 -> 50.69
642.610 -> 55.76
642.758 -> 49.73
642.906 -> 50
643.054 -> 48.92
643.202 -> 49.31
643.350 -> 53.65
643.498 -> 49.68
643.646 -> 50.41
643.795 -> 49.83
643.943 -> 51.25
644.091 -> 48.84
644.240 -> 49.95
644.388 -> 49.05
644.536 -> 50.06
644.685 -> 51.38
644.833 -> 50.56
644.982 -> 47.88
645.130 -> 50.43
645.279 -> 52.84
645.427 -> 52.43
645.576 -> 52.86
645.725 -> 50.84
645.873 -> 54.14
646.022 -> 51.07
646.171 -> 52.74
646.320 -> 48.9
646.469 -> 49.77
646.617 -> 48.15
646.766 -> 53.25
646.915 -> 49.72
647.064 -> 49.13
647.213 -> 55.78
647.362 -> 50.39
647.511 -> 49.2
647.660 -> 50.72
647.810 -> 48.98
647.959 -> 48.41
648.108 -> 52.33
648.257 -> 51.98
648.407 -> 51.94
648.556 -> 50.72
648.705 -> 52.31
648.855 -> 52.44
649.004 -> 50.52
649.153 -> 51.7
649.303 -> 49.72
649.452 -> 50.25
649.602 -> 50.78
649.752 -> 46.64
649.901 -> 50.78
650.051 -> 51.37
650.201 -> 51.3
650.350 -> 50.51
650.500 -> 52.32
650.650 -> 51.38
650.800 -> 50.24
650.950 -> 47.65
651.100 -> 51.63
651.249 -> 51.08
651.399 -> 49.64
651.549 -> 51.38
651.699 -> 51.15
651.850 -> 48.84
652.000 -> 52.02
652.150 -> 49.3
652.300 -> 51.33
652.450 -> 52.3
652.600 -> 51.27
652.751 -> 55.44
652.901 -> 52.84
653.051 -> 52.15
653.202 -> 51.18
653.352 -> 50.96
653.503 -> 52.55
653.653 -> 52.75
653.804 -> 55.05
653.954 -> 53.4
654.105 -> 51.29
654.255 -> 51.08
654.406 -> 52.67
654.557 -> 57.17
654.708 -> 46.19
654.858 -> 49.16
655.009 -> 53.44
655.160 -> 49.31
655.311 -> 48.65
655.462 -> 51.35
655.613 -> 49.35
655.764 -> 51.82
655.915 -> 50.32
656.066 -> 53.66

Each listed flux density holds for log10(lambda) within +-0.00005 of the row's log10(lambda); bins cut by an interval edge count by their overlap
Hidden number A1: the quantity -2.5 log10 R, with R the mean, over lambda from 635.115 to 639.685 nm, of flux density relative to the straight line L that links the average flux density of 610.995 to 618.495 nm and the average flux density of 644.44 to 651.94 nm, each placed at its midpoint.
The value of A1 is 0.08 mag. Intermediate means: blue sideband 49.7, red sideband 50.8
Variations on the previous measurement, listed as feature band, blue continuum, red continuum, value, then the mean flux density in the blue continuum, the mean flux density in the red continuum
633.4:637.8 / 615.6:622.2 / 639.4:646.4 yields 0.07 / 50.8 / 50.5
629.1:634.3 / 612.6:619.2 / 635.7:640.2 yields -0.09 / 50.3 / 46.8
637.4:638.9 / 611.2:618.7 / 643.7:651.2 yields 0.09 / 49.7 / 50.7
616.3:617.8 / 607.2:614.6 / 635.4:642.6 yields -0.03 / 48.9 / 48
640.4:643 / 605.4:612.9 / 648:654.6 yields 0.01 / 48.4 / 51.4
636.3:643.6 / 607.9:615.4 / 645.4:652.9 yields 0.05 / 49.1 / 51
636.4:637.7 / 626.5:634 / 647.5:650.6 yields 0.26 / 52.4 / 50.7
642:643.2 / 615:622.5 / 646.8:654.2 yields 0.00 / 50.8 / 51.2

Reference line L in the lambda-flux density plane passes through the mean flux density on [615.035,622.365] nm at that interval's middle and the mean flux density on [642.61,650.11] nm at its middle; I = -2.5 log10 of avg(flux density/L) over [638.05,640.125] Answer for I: 0.024 mag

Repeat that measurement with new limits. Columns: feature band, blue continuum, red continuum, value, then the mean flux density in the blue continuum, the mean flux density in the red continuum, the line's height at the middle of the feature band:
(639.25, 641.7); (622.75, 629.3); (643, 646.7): 0.02 mag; 51.8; 50.6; 50.9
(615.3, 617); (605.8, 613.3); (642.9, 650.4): -0.04 mag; 48.5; 50.7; 48.9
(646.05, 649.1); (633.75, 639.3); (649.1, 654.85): -0.01 mag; 47.8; 51.3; 50.3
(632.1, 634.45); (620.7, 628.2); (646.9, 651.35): 0.02 mag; 51.6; 50.7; 51.3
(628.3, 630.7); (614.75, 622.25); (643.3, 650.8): -0.05 mag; 50.7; 50.8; 50.7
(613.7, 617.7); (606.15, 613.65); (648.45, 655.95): -0.03 mag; 48.7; 51.2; 49.1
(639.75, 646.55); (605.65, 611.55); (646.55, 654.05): 0.00 mag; 48.5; 51.1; 50.7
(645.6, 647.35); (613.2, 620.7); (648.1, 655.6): 0.00 mag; 50.6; 51.2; 51.1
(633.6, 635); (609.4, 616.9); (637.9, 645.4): -0.03 mag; 49.5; 50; 49.9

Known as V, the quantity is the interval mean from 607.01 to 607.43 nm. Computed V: 48.3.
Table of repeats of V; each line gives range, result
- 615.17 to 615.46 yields 49.2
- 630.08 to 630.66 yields 53.5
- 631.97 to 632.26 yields 50.8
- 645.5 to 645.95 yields 52.6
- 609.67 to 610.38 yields 48.4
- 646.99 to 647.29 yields 52.5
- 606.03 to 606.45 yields 48.6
